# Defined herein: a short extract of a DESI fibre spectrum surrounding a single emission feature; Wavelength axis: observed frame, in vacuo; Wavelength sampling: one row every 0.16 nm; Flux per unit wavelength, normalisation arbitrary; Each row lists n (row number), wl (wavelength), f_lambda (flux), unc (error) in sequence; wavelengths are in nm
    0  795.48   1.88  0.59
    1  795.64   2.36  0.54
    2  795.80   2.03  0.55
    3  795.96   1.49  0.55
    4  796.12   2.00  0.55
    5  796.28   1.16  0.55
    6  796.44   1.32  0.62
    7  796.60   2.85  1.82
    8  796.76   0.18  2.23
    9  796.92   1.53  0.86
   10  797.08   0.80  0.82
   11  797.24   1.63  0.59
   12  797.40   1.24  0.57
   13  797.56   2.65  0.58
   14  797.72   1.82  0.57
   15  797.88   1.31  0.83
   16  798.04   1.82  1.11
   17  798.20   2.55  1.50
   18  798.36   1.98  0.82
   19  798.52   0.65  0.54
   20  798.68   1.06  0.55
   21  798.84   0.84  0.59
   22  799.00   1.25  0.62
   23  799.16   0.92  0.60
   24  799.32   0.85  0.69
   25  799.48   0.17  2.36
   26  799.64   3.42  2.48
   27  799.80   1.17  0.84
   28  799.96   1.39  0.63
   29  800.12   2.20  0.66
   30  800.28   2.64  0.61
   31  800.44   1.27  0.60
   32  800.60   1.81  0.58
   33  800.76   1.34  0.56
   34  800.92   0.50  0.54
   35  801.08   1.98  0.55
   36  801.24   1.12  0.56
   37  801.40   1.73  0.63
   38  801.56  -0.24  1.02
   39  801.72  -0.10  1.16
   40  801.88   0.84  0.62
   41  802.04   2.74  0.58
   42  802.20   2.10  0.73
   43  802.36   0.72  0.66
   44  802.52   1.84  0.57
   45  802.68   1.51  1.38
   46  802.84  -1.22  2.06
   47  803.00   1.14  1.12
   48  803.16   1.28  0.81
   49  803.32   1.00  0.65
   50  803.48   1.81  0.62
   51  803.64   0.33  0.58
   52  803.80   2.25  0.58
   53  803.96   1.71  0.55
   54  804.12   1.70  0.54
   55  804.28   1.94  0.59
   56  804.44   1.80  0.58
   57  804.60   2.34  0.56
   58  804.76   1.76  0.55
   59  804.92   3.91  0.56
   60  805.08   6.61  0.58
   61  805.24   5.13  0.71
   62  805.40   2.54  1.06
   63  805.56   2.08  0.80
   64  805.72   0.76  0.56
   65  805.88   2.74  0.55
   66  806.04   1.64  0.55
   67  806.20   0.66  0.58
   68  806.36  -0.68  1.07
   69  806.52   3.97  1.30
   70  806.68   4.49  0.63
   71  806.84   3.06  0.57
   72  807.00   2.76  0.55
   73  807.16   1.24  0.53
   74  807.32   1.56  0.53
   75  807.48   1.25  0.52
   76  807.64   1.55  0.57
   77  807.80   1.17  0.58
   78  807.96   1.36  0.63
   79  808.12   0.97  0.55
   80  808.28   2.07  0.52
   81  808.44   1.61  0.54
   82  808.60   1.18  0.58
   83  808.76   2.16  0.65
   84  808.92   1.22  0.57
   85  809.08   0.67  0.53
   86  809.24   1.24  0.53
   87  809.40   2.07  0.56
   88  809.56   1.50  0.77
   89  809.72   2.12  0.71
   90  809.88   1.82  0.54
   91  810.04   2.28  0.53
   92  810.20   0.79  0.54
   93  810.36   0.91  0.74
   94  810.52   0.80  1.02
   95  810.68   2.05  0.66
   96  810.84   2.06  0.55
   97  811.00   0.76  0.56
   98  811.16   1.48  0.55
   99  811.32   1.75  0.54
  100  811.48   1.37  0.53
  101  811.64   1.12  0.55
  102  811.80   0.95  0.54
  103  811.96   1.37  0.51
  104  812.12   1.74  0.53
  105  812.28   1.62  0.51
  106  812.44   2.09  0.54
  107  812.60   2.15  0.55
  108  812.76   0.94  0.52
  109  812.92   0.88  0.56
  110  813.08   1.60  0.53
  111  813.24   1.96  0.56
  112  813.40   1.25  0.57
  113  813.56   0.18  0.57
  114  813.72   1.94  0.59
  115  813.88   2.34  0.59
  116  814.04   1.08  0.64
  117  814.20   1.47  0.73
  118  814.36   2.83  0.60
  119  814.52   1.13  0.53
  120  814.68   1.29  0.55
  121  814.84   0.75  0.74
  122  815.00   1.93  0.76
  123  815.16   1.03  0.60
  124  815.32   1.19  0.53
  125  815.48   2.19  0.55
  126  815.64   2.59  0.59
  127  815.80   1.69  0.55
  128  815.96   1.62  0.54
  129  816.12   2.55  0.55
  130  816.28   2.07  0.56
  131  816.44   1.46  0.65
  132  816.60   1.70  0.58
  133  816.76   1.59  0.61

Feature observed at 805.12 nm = [S II] 6716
